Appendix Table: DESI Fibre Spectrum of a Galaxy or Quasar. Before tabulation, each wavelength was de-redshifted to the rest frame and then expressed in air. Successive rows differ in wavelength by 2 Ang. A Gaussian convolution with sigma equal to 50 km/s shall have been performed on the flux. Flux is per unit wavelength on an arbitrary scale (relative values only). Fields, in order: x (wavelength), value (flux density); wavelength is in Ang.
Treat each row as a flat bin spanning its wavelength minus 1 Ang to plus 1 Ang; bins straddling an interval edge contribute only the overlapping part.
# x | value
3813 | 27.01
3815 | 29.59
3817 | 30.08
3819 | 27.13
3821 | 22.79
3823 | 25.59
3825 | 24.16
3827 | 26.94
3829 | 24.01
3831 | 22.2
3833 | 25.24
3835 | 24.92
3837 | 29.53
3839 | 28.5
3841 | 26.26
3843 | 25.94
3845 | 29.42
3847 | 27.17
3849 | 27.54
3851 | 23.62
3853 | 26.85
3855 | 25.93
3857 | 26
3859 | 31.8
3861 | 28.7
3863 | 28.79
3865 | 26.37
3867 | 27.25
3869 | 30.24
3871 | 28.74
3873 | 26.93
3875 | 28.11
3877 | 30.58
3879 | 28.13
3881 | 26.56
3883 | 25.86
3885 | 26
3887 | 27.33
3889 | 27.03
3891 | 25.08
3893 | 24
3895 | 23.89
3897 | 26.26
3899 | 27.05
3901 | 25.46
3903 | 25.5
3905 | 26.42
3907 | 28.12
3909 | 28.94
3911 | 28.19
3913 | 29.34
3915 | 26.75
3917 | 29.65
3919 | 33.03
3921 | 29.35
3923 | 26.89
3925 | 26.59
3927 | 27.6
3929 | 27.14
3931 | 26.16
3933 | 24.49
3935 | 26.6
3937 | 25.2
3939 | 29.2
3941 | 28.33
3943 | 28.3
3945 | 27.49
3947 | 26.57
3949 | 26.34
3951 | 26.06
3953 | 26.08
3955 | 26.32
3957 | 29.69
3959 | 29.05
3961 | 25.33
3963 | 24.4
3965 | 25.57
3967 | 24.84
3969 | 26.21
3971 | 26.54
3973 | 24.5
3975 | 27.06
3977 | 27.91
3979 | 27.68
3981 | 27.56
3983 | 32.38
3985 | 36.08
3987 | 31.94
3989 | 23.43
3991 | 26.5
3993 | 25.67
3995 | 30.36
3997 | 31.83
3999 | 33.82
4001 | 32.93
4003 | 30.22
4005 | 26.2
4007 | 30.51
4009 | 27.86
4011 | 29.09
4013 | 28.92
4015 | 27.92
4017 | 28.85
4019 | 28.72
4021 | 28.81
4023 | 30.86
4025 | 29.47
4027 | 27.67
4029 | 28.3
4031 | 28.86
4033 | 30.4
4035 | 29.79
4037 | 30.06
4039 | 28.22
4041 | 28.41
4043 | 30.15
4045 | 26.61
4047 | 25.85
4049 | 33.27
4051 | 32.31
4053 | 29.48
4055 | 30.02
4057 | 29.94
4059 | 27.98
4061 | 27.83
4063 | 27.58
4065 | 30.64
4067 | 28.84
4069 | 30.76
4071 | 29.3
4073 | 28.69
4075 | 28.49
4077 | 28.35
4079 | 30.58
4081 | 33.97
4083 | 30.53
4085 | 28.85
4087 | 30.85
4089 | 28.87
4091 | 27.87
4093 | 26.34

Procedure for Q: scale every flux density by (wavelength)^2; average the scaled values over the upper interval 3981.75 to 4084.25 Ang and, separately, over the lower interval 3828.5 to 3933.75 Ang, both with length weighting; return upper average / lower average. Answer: 1.17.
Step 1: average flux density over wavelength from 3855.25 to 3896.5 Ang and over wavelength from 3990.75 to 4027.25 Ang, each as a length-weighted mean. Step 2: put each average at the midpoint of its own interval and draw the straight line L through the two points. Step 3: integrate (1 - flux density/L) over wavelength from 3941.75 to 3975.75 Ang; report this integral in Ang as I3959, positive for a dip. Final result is 2.49 Ang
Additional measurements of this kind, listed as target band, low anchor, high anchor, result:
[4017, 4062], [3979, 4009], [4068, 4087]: 1.04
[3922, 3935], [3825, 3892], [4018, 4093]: 0.64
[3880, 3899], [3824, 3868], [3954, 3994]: 0.77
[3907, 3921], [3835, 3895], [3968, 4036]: -0.67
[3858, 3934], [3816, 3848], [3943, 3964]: -2.70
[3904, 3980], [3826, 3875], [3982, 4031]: 3.39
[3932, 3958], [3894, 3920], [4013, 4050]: 0.97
